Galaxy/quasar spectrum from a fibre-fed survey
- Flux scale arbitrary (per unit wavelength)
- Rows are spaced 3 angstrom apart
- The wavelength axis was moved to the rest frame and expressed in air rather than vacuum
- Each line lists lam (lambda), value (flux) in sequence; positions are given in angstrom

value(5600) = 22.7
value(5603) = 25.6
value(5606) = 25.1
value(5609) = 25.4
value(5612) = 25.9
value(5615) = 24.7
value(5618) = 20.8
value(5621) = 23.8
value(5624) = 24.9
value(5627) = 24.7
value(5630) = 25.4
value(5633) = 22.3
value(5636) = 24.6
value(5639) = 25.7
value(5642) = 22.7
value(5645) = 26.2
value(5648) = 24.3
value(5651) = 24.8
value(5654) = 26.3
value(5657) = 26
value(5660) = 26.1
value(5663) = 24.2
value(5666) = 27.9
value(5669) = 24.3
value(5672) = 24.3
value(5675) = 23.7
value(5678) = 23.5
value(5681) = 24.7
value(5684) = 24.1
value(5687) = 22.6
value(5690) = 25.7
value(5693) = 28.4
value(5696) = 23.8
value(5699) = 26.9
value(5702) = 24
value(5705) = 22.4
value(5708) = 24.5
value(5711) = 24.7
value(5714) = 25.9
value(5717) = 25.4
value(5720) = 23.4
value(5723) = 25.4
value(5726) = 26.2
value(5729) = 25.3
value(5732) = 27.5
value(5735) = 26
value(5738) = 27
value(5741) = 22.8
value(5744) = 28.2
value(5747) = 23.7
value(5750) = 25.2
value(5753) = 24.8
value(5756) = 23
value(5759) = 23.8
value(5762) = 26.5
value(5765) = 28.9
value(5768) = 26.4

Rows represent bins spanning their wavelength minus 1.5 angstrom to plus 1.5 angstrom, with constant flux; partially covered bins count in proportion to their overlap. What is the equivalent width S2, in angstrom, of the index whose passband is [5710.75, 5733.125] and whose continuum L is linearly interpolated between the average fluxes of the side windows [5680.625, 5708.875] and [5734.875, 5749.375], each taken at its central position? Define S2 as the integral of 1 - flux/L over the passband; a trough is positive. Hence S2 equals -0.29 angstrom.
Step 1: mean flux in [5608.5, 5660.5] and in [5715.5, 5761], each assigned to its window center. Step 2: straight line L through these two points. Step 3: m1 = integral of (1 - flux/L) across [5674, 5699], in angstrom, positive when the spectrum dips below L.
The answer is 0.2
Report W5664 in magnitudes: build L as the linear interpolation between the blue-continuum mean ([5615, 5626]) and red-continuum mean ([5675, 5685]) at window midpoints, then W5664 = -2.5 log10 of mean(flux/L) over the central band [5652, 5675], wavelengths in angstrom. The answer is -0.07 mag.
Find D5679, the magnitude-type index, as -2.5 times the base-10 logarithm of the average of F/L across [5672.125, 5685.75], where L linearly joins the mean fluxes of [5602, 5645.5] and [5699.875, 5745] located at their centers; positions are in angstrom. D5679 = 0.04 mag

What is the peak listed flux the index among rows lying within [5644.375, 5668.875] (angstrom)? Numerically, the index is 27.9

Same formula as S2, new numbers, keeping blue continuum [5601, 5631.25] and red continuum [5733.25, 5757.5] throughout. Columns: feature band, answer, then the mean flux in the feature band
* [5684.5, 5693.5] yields -0.1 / 25.1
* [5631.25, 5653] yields 0.2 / 24.4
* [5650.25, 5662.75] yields -0.5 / 25.7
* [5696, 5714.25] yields 0.3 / 24.6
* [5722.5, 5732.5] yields -0.4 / 26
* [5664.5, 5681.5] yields 0.1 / 24.7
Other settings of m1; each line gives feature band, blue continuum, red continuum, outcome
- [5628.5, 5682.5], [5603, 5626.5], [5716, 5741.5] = 0.0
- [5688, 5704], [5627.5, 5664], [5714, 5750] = -0.2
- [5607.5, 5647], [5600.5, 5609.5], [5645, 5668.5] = 1.4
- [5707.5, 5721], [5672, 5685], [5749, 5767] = -0.1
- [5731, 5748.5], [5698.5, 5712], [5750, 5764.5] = -0.8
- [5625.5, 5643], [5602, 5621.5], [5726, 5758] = 0.3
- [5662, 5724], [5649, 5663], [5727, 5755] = 2.0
